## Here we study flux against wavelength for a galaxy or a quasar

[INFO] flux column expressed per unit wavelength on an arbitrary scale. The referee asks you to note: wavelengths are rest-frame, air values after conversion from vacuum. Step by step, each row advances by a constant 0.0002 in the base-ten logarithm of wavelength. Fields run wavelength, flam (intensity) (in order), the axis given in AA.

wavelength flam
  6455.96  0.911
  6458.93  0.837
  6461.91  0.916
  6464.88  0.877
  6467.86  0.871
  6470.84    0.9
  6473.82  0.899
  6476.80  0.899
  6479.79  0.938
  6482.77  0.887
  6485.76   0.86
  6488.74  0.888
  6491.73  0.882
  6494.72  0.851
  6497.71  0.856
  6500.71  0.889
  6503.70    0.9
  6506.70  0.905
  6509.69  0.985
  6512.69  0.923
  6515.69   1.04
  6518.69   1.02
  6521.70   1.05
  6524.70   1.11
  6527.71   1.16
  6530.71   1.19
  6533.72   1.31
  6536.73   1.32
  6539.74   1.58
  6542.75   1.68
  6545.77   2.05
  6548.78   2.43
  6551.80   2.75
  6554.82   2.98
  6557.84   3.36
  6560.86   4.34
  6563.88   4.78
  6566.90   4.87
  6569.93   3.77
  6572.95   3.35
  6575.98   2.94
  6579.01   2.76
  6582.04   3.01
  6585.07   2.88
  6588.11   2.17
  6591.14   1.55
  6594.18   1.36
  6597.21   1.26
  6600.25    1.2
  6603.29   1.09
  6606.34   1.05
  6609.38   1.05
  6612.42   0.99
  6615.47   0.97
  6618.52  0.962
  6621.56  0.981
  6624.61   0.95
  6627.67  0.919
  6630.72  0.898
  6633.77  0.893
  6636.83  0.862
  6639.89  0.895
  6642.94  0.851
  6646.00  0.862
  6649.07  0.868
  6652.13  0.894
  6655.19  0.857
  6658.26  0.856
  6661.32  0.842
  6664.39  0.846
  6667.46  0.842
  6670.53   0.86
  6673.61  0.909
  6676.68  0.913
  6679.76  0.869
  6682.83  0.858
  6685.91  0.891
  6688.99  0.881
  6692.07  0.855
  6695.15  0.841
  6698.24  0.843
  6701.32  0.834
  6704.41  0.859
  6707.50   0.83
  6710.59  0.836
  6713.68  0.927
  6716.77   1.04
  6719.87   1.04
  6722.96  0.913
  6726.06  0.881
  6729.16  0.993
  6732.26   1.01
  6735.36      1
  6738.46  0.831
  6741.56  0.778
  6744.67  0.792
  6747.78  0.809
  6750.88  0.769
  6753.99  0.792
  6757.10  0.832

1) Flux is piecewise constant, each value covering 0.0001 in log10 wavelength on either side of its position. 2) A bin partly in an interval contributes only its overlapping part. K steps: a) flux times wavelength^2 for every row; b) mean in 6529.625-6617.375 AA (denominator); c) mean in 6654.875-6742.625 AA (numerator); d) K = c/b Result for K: 0.4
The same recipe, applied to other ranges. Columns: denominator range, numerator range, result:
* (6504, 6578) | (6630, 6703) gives 0.41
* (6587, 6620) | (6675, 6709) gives 0.72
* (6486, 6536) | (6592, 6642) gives 1.06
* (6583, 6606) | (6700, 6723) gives 0.57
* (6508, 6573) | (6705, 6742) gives 0.44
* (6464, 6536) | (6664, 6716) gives 0.95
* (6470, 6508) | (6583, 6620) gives 1.63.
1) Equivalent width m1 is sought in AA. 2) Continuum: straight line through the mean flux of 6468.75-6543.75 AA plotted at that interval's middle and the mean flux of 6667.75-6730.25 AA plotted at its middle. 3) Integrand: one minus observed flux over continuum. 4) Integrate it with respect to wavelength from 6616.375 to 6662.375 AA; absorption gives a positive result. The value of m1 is 2.0 AA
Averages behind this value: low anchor 1.03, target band 0.894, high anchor 0.892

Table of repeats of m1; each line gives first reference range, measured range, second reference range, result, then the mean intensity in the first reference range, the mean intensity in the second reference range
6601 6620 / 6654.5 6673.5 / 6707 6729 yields 2.42 AA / 1.03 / 0.933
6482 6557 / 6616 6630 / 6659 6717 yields 1.25 AA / 1.32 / 0.868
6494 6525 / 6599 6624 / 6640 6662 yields -3.98 AA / 0.954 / 0.865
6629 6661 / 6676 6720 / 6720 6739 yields 1.90 AA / 0.873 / 0.951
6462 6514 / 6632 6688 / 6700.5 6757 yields 1.06 AA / 0.895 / 0.884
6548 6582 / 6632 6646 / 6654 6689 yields 6.63 AA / 3.49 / 0.868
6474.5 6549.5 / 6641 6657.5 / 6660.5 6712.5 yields 0.91 AA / 1.13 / 0.86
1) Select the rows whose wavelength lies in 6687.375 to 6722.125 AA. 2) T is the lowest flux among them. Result 0.83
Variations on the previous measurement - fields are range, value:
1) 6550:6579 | 2.75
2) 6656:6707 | 0.834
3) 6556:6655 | 0.851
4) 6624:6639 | 0.862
